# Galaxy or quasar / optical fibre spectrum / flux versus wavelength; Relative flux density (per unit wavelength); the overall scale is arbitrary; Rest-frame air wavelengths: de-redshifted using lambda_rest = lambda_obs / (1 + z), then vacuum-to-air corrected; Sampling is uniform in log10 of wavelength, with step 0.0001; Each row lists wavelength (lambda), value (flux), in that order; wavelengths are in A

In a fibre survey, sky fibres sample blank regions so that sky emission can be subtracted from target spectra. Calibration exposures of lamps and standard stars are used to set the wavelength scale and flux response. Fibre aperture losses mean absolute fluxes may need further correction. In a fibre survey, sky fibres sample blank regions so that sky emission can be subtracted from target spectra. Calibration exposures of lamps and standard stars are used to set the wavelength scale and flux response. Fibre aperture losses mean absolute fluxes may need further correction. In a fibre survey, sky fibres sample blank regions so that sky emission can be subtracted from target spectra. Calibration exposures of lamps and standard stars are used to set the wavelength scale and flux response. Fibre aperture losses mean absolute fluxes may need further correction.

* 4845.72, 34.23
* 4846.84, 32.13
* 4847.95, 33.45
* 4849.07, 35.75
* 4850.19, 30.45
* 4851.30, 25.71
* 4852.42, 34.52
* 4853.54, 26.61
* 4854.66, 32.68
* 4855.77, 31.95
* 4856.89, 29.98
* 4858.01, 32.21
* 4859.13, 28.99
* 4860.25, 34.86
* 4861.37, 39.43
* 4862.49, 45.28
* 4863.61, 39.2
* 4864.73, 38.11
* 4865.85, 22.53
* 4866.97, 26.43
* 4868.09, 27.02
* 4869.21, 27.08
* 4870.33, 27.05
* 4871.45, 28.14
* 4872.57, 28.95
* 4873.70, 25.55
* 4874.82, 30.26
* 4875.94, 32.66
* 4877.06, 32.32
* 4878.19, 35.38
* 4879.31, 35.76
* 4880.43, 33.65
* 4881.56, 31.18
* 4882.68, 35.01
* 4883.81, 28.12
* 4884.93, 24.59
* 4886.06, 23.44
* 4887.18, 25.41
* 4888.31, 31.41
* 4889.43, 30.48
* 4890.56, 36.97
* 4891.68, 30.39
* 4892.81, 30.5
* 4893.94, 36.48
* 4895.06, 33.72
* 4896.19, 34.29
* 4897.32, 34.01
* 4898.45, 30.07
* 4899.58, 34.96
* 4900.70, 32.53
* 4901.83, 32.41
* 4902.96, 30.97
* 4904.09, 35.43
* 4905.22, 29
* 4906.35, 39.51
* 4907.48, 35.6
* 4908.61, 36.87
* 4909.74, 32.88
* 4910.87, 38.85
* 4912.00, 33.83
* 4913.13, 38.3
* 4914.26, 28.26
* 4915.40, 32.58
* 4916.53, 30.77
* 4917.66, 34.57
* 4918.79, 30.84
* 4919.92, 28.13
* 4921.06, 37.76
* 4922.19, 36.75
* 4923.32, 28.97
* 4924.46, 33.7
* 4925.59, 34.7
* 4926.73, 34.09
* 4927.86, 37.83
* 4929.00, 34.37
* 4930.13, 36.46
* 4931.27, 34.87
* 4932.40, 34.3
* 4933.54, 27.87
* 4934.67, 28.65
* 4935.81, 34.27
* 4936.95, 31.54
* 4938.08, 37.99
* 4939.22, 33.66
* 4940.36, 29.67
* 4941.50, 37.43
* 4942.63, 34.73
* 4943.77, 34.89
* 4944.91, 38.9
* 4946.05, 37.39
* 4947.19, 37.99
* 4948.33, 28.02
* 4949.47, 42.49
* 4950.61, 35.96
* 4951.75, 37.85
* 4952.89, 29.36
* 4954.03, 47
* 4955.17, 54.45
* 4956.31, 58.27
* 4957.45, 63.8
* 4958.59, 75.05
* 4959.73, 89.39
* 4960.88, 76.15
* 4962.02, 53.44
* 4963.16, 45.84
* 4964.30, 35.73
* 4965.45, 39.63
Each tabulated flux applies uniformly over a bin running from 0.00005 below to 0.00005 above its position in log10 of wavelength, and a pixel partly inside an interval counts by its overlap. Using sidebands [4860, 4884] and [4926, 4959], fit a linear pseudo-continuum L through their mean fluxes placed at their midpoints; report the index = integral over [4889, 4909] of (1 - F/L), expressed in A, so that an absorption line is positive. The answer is 0.6 A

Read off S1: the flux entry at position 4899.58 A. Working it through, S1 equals 34.96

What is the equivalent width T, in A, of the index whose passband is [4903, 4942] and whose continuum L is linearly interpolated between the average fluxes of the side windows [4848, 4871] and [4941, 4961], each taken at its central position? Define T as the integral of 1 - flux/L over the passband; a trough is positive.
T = 7.8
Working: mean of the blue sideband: 31.8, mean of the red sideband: 47.1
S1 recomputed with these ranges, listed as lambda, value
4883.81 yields 28.12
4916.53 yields 30.77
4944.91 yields 38.9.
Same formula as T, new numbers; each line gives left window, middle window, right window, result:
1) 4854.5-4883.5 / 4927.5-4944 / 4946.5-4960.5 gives 4.5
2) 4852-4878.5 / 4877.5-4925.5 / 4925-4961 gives 4.3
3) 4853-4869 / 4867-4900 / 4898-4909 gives 2.3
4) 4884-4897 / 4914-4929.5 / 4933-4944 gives -0.5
